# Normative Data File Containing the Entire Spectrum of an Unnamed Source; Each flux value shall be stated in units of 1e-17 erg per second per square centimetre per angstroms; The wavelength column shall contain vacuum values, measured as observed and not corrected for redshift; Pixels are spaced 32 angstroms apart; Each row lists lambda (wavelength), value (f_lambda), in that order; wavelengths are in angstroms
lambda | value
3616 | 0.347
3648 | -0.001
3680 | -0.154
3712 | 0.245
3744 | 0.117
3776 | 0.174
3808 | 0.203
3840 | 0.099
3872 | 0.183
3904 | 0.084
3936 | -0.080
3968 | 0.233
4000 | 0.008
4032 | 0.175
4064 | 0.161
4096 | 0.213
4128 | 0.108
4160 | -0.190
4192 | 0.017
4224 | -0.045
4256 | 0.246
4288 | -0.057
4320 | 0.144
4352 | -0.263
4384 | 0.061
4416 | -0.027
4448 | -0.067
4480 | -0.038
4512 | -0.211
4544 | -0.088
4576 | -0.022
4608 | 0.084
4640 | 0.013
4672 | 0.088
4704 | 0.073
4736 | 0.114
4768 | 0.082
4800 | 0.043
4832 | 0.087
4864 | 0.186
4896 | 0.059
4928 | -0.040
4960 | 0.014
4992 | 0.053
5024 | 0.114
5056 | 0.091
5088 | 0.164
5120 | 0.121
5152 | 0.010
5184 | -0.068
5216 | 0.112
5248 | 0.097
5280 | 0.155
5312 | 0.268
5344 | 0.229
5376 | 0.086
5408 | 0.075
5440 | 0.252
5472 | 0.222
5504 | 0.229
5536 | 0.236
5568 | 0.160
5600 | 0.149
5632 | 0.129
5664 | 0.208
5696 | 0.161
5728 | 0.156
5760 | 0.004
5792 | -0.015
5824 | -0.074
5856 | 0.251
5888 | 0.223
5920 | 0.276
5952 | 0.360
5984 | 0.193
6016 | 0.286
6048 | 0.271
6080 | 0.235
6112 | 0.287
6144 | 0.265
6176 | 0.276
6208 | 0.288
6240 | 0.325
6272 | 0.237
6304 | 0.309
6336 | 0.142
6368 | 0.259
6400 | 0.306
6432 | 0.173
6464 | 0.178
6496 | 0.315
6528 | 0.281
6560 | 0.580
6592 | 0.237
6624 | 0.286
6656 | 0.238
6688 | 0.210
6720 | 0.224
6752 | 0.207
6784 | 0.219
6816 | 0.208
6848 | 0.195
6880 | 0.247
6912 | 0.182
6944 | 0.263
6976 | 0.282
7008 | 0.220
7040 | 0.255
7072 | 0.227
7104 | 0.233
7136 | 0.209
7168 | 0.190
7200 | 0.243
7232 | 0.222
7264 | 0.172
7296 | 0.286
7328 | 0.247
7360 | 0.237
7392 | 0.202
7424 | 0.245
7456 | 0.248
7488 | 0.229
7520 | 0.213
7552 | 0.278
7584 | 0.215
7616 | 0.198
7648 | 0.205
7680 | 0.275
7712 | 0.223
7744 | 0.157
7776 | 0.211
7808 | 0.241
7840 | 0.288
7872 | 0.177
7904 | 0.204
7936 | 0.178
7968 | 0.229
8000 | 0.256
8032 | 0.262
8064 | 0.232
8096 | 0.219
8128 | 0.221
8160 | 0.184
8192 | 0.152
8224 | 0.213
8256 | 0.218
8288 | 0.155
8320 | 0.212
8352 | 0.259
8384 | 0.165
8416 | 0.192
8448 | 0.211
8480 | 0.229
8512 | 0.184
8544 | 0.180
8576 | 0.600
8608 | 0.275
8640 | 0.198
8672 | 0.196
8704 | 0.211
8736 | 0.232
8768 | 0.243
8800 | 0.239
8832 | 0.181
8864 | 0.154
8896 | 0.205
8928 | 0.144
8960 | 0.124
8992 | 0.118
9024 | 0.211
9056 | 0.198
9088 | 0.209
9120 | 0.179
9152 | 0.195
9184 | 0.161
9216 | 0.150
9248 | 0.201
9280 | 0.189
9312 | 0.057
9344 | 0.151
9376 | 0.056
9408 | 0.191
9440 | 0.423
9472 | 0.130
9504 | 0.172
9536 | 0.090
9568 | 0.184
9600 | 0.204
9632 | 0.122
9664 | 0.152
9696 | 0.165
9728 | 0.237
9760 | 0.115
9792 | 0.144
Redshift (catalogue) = 0.31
